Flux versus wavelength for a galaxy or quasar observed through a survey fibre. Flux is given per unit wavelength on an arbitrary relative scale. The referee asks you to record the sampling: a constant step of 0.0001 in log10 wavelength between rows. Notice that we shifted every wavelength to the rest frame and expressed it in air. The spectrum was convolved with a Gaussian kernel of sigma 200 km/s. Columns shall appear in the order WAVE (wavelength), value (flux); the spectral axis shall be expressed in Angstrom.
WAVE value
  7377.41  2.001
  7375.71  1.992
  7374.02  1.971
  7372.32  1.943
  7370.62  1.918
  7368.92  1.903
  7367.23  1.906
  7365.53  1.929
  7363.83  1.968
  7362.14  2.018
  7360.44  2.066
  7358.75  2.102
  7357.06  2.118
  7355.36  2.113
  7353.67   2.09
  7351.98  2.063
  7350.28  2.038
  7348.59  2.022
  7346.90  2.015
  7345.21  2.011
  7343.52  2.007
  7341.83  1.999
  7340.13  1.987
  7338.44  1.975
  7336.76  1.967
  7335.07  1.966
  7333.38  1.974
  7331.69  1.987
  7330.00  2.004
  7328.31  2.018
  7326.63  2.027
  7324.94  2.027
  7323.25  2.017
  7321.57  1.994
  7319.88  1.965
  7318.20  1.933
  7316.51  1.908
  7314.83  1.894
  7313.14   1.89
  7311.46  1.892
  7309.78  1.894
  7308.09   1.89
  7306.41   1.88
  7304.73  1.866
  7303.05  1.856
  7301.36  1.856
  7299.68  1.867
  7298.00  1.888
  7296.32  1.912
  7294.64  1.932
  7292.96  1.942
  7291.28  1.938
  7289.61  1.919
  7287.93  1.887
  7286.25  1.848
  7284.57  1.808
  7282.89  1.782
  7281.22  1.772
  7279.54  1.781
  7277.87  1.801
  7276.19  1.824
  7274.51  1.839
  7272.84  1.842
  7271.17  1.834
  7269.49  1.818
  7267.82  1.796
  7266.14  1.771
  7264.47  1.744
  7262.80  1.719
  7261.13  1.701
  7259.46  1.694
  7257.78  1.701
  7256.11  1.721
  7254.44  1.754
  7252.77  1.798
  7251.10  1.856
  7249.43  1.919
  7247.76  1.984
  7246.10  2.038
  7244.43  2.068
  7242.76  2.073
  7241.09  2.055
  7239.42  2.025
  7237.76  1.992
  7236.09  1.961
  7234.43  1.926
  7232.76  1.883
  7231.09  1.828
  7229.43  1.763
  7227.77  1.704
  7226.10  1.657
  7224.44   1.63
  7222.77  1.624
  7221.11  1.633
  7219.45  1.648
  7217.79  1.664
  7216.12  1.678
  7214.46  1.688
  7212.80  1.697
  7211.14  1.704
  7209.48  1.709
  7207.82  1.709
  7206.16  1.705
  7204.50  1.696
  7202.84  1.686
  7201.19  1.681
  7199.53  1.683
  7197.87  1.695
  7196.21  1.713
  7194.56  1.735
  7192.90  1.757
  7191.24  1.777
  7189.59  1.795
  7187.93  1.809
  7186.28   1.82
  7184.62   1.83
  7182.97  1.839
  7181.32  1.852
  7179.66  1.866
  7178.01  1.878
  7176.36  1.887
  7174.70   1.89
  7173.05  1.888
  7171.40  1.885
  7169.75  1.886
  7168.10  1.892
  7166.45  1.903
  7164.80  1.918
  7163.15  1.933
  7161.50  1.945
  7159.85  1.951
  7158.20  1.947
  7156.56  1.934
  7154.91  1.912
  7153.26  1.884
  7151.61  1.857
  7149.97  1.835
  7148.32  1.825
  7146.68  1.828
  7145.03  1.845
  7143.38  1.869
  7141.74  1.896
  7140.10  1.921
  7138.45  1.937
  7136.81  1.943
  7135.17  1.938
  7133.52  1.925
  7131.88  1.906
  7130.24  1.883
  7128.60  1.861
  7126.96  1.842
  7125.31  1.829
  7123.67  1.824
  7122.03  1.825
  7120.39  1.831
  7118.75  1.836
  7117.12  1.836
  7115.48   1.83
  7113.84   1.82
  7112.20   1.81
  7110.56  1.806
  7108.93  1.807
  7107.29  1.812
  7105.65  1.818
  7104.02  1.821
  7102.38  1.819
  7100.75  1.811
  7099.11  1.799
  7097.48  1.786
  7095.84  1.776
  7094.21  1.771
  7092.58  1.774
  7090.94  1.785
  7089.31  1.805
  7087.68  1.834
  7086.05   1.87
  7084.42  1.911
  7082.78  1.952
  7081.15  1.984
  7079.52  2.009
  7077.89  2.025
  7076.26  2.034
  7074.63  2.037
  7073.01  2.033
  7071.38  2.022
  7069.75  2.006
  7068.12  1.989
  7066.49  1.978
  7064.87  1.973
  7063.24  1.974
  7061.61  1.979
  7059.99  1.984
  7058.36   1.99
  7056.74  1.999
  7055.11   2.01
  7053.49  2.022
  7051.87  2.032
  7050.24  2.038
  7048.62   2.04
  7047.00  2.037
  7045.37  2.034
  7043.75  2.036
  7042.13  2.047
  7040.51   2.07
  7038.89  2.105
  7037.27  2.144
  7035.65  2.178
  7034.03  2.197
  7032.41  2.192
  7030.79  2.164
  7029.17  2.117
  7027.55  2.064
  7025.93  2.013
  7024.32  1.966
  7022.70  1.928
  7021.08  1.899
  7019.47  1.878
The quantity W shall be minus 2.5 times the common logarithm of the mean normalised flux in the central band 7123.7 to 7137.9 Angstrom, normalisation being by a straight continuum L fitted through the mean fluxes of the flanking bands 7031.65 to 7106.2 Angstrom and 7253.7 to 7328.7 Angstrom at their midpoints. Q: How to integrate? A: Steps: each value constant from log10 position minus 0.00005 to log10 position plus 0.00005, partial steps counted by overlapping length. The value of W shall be 0.03 mag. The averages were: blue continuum 1.97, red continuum 1.86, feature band 1.89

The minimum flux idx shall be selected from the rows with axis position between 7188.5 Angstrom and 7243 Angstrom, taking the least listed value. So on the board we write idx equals 1.624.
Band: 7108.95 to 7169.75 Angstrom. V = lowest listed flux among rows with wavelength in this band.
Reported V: 1.806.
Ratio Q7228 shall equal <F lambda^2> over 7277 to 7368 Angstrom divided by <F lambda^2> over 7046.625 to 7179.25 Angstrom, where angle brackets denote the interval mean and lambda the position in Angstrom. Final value 1.1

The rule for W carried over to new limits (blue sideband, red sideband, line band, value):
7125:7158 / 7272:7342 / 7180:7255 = 0.06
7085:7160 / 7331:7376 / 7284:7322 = 0.04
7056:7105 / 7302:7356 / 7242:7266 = 0.07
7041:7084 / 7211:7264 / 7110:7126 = 0.07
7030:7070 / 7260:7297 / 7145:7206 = 0.05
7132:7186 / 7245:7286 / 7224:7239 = 0.00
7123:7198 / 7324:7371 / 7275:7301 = 0.06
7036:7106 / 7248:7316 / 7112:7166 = 0.02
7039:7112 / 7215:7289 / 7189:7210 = 0.08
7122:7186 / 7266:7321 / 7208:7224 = 0.13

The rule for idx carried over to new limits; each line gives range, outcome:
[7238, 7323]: 1.694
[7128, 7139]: 1.861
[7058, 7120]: 1.771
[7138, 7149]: 1.825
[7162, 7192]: 1.777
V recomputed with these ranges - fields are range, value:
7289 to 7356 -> 1.856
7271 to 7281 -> 1.781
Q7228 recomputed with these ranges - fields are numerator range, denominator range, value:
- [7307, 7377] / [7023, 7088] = 1.06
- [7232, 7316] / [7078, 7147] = 1.05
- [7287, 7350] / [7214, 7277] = 1.10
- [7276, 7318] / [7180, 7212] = 1.10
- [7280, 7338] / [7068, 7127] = 1.09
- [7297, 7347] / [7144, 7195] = 1.09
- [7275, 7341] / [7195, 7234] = 1.15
